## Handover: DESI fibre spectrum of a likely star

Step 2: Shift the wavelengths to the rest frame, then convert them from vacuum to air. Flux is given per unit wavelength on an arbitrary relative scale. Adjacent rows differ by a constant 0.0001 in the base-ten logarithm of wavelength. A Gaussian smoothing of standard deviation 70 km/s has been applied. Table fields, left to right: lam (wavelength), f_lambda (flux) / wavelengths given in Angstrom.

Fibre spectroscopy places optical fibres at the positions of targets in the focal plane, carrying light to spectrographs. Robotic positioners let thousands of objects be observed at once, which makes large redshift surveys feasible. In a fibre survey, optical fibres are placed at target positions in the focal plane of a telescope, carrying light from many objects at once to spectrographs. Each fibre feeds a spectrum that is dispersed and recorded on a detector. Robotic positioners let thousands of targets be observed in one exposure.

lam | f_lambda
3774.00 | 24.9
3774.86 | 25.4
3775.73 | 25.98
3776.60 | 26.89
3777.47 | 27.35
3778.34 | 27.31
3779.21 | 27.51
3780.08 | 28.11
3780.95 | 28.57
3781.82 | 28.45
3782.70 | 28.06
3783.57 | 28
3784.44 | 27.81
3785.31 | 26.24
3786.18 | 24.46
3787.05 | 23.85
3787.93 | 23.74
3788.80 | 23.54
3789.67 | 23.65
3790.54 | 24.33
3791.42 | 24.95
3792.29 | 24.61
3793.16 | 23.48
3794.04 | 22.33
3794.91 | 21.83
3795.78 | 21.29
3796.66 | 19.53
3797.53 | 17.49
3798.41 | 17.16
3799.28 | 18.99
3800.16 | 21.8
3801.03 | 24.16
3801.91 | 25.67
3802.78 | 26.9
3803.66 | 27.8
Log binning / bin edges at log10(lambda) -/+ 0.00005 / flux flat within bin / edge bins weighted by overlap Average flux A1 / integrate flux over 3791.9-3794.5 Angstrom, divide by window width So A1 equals 23.4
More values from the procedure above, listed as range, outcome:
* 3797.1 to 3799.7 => 17.9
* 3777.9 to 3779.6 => 27.4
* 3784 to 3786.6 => 26.2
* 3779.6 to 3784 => 28.2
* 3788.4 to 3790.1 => 23.6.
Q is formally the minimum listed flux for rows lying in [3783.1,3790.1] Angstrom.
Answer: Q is 23.54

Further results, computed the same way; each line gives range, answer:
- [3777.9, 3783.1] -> 27.31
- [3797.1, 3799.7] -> 17.16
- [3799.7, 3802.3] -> 21.8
